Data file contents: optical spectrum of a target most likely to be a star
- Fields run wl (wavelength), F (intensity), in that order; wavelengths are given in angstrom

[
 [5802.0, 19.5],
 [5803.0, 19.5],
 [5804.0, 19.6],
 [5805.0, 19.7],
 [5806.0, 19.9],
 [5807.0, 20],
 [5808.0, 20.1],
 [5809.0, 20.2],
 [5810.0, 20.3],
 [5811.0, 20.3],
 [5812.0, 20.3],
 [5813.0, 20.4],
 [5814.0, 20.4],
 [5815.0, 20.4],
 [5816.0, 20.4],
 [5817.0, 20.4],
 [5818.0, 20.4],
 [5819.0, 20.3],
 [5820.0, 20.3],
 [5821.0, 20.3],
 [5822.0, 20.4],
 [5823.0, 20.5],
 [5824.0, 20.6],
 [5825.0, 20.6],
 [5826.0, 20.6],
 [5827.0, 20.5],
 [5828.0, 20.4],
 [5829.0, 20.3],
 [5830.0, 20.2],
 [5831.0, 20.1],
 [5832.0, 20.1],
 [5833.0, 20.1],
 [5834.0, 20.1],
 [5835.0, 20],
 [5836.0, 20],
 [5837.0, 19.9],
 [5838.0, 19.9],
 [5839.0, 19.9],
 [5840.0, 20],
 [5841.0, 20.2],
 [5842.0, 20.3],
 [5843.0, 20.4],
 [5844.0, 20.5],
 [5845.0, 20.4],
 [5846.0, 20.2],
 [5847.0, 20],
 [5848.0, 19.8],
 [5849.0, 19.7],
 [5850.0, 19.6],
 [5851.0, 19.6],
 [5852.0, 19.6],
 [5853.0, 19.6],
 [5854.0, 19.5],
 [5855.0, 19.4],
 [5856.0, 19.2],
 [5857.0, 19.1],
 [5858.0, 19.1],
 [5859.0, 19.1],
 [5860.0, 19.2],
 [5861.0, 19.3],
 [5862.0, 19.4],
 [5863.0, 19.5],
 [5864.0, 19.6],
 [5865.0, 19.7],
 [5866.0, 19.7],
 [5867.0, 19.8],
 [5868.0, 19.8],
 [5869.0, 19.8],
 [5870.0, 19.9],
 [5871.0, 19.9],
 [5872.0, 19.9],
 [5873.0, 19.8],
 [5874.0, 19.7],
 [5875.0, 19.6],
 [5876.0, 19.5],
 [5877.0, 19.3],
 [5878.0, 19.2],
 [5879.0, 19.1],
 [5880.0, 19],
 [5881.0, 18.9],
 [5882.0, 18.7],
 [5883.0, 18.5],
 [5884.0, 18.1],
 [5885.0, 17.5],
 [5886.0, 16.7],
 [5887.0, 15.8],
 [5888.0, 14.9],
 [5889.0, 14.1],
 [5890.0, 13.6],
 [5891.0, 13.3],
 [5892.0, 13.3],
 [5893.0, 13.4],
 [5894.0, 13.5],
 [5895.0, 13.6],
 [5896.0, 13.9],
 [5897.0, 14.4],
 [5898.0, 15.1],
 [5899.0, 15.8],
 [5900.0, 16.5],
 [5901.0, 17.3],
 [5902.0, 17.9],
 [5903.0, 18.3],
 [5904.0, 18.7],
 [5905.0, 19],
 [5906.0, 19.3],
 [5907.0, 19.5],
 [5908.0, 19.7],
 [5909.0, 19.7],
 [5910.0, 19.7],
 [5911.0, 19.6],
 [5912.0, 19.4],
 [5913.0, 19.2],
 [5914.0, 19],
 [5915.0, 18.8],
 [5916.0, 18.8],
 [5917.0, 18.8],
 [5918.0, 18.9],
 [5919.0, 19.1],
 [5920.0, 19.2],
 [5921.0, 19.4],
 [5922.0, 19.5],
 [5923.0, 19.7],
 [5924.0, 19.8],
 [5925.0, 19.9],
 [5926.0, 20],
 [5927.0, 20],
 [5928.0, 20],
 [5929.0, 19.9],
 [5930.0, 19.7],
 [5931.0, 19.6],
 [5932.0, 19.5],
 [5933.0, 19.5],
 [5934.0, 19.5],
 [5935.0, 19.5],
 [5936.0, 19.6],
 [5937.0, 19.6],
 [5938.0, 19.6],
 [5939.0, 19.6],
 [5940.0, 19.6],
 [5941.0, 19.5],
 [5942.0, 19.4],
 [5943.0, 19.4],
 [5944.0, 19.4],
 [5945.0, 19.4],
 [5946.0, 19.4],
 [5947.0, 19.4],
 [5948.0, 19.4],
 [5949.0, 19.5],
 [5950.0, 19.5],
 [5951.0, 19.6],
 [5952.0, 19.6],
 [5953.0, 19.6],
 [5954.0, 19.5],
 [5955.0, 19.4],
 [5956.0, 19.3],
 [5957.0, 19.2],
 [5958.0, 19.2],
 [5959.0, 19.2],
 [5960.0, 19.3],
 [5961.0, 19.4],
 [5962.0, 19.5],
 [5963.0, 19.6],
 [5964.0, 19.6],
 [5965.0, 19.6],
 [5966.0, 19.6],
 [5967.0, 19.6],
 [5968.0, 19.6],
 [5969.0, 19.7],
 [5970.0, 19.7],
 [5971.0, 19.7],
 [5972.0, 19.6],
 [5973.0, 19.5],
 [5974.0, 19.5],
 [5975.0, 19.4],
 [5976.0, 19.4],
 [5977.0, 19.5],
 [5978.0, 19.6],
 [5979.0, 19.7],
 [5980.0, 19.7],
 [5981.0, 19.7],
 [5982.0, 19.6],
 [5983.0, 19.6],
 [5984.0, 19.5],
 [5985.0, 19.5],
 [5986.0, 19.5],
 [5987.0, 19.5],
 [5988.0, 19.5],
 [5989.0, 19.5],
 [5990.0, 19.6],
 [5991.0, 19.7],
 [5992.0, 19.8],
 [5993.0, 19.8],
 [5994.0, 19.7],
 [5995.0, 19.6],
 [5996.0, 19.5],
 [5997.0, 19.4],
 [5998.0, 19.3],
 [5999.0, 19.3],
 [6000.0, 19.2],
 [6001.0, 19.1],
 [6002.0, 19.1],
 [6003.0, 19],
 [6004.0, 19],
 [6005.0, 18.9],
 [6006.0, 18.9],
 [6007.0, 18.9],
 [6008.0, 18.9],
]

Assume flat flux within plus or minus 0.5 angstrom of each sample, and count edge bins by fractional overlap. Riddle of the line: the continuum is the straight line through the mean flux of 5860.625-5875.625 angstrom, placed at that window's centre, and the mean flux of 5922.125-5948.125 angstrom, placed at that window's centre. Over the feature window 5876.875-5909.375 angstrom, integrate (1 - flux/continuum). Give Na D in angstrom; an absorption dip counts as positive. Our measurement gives 4.74 angstrom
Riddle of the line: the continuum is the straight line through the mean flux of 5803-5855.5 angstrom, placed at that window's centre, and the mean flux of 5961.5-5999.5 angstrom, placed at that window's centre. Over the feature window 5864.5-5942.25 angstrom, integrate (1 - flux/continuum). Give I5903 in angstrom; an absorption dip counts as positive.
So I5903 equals 5.7 angstrom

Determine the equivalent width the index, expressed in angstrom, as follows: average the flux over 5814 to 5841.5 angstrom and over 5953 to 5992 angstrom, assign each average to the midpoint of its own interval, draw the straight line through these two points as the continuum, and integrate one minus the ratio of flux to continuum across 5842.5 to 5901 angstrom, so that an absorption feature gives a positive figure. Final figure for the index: 5.43 angstrom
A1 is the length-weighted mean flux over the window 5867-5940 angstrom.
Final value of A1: 18.3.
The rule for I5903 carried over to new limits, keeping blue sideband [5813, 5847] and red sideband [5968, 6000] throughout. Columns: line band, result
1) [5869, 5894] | 3.1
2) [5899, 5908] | 0.8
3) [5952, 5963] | 0.2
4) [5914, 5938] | 0.4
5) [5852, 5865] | 0.5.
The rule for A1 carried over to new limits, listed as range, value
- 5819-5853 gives 20.1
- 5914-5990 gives 19.5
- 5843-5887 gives 19.4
